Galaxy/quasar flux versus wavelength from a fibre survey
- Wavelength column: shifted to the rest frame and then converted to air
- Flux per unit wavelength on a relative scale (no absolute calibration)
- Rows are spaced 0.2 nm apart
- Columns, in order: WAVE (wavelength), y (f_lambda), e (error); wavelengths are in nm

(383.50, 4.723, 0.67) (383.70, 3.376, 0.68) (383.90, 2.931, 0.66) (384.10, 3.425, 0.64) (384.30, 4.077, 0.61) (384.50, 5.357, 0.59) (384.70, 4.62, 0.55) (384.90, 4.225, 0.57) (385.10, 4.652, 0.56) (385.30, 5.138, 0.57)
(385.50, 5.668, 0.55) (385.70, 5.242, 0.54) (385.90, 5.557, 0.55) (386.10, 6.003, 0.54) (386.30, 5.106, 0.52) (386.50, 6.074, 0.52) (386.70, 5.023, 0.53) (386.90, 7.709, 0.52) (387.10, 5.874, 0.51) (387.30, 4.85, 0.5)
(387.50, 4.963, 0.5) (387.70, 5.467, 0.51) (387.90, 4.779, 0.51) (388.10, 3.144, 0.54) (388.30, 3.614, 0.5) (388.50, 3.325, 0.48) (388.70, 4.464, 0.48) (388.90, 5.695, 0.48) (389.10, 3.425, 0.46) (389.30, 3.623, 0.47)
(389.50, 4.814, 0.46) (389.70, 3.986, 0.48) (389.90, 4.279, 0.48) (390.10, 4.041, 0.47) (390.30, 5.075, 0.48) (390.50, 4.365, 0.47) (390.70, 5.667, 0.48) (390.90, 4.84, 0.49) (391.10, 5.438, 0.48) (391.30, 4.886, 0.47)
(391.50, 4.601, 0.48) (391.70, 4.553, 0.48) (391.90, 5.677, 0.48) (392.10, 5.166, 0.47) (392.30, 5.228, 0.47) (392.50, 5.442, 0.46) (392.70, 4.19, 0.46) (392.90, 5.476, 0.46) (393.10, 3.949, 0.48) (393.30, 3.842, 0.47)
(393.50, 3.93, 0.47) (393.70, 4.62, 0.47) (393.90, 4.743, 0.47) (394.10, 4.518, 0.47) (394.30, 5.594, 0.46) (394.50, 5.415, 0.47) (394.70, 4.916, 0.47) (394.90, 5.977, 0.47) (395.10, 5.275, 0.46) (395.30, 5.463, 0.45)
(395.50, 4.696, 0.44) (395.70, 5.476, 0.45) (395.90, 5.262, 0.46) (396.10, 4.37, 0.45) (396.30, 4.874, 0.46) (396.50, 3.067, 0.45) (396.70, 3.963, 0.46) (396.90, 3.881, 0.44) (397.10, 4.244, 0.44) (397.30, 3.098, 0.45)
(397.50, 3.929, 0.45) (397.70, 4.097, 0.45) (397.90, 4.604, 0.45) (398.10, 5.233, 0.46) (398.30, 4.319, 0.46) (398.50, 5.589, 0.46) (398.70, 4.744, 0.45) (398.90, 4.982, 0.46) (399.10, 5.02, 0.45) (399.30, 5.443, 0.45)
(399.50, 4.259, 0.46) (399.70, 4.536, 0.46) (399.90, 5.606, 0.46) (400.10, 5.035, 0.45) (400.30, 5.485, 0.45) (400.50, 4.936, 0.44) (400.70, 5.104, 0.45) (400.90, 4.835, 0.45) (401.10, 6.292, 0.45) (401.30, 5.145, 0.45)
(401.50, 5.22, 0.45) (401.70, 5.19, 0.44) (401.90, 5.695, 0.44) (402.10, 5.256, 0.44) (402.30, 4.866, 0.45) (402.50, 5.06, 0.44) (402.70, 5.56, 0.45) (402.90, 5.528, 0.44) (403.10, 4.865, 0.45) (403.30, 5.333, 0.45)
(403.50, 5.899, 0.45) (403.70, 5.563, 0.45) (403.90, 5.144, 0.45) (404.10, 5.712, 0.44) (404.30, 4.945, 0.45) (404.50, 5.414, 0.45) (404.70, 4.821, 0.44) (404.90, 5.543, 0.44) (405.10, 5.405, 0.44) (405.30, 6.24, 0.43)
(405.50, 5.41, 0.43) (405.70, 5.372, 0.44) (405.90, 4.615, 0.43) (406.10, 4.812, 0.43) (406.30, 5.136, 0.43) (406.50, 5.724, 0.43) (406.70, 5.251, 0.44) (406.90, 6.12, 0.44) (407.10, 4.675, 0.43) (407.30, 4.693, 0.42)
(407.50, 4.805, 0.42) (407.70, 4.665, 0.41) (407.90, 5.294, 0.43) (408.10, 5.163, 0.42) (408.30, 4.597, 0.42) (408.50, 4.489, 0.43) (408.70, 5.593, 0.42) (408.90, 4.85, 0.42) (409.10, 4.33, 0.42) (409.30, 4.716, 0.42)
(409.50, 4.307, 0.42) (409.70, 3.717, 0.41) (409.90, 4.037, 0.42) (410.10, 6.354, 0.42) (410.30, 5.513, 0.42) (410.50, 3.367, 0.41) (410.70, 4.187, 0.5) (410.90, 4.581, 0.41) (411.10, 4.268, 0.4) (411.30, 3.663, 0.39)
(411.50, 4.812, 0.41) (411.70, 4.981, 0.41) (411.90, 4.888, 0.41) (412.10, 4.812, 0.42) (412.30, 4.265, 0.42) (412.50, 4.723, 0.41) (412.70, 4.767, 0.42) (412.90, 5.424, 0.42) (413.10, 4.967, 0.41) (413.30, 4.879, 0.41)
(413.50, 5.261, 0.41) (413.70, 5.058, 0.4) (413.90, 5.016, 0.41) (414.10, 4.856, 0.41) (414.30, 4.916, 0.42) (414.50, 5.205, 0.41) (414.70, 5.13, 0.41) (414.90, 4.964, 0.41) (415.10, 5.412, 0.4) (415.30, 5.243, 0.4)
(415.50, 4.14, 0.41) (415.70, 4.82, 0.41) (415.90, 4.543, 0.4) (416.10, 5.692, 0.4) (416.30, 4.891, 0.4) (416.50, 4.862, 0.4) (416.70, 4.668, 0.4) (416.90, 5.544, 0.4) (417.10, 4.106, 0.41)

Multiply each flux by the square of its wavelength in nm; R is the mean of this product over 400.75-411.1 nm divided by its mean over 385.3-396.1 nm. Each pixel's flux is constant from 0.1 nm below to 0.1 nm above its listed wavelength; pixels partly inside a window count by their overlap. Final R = 1.12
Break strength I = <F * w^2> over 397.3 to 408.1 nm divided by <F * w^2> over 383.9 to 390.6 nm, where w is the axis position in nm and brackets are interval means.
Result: 1.2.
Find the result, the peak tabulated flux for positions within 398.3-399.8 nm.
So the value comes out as 5.589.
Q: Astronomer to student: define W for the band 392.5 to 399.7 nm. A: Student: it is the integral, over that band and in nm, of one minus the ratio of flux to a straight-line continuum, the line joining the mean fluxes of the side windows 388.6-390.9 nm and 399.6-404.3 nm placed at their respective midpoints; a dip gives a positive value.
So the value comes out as 0.36 nm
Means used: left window 4.51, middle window 4.67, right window 5.29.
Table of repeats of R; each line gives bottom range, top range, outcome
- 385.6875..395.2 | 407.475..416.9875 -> 1.10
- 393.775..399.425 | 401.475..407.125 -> 1.17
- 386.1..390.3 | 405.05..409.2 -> 1.18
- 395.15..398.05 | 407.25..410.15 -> 1.15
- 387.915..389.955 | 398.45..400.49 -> 1.31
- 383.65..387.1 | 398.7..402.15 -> 1.11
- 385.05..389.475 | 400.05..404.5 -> 1.15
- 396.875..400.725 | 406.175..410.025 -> 1.08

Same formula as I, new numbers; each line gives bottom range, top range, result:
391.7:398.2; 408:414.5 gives 1.10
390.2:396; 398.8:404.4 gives 1.10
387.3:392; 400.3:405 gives 1.24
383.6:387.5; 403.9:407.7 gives 1.16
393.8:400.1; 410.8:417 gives 1.12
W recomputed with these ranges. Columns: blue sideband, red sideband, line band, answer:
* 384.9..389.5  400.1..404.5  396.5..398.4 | 0.403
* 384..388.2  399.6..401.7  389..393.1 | 0.333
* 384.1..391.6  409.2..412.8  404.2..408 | -0.489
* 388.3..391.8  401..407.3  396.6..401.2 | 0.262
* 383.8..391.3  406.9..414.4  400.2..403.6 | -0.388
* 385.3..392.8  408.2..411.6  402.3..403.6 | -0.184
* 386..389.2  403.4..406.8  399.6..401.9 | 0.009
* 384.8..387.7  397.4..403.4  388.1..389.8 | 0.413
